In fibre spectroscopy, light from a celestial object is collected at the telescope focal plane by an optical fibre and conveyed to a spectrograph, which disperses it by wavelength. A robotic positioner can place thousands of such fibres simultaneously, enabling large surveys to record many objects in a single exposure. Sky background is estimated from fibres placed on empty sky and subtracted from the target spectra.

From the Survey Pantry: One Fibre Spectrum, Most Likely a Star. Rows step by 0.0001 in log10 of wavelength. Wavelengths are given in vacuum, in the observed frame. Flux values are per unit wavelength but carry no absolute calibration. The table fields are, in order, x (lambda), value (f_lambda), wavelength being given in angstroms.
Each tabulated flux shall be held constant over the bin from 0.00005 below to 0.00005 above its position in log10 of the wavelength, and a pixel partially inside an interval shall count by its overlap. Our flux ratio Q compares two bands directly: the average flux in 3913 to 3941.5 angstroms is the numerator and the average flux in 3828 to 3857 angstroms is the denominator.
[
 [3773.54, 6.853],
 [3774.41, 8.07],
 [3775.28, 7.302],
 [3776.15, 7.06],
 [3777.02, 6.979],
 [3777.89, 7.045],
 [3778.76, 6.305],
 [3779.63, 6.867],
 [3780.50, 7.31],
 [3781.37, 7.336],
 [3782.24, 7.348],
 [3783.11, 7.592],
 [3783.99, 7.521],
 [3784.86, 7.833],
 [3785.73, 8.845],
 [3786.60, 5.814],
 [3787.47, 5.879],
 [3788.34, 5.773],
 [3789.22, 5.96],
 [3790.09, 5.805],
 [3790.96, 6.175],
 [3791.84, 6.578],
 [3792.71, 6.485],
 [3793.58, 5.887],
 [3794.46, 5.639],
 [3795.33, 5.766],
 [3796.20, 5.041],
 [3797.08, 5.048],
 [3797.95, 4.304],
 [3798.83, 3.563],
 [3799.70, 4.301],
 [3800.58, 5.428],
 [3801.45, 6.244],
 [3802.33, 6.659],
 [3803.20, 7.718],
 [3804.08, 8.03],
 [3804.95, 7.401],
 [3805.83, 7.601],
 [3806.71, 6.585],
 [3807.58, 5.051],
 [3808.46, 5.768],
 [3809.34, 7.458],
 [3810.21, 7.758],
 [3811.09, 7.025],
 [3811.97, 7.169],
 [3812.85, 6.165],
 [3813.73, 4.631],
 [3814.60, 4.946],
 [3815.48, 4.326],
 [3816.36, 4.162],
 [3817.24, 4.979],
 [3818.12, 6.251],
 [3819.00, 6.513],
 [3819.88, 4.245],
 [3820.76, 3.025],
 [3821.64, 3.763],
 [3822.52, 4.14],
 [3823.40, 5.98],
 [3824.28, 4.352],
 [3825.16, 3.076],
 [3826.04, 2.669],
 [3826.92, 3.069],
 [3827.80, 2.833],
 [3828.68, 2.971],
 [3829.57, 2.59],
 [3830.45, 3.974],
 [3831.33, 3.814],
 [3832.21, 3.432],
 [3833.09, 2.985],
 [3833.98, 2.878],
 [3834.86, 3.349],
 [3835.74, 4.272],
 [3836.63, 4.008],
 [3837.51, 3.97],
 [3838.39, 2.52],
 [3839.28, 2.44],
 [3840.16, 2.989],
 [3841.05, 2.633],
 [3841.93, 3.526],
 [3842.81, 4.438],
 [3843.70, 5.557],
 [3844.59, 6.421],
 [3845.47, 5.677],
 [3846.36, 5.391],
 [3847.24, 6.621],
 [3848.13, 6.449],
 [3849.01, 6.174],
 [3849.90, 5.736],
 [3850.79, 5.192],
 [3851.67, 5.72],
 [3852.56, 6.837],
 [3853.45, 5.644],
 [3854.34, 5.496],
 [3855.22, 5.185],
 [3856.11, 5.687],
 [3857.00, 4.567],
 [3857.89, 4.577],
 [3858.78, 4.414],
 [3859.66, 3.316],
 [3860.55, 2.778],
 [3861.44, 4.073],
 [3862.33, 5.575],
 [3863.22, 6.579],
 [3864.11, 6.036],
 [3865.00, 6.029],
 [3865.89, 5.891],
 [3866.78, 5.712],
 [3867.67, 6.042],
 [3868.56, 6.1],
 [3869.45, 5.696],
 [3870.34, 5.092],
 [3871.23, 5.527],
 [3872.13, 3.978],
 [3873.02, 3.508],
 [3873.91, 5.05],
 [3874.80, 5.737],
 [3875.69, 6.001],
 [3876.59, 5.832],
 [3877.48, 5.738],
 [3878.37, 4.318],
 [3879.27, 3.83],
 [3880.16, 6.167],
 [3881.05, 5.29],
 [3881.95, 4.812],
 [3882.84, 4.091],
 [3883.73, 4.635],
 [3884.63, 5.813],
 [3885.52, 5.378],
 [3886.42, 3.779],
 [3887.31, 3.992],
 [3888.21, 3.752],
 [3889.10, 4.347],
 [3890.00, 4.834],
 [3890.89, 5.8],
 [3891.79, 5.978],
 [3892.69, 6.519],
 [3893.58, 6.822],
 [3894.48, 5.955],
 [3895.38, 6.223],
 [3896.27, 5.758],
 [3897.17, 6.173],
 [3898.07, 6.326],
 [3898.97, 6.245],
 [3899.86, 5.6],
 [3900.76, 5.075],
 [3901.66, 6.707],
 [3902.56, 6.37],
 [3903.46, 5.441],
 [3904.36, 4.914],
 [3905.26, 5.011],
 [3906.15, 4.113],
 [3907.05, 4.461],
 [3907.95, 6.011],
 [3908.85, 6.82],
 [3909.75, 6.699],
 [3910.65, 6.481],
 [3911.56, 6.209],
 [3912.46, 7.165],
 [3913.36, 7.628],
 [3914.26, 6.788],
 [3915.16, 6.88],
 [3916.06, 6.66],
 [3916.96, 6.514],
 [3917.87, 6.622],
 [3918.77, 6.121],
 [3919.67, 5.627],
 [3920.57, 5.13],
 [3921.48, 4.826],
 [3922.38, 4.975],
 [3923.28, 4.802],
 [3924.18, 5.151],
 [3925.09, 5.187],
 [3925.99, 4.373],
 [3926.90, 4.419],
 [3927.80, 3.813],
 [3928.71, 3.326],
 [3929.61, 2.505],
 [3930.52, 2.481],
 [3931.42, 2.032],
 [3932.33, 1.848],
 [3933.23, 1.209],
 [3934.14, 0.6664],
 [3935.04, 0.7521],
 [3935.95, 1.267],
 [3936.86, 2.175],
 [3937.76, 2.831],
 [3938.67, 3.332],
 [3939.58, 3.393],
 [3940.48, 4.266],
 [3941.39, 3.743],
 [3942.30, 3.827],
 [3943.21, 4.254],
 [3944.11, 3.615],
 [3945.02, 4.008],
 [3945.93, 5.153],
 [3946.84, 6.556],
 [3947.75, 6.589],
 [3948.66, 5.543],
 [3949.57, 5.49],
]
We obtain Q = 0.91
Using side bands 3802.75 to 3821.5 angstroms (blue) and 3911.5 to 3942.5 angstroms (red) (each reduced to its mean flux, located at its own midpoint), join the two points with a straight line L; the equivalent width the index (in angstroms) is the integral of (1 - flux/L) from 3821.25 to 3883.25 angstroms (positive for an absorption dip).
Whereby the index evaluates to 7.6 angstroms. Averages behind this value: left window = 6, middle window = 4.67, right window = 4.22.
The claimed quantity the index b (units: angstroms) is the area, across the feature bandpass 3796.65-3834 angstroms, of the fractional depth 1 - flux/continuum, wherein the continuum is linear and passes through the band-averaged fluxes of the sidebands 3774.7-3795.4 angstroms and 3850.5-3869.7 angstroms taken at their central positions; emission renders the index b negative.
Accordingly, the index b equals 7.13 angstroms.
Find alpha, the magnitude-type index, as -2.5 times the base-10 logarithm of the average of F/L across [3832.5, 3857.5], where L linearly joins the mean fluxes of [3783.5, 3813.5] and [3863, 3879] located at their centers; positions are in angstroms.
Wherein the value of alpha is 0.21 mag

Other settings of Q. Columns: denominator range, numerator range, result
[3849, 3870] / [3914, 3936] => 0.78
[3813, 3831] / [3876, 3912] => 1.31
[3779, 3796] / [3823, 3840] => 0.52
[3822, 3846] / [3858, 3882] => 1.38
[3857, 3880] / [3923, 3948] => 0.68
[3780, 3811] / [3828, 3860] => 0.70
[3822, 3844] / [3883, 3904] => 1.57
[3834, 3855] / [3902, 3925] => 1.23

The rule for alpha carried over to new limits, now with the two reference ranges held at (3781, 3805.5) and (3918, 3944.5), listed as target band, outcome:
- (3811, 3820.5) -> 0.09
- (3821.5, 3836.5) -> 0.49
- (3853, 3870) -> -0.07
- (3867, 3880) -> -0.11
